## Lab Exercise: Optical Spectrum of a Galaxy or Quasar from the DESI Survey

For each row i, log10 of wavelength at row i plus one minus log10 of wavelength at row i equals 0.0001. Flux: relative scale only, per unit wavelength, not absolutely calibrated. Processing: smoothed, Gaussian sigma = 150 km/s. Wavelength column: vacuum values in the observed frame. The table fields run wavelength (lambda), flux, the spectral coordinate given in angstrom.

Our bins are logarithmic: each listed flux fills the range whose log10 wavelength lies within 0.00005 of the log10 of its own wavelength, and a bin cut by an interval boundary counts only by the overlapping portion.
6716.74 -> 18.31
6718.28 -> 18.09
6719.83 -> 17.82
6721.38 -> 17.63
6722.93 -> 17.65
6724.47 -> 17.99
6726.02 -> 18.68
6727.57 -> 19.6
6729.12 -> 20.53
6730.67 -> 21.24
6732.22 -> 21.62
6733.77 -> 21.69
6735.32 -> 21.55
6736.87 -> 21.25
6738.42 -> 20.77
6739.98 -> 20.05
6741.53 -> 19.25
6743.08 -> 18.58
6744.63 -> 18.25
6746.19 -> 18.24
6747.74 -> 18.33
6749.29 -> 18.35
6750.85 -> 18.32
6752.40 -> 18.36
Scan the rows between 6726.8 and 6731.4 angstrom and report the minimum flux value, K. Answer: 19.6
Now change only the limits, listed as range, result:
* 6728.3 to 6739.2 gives 20.53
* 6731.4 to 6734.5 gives 21.62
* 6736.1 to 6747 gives 18.24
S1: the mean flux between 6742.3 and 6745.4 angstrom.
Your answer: 18.4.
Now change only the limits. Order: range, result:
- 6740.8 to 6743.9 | 18.9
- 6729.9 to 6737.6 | 21.5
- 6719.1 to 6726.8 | 18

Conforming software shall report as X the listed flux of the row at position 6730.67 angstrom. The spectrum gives 21.24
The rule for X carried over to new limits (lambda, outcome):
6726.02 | 18.68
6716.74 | 18.31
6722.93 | 17.65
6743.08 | 18.58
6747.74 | 18.33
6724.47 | 17.99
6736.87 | 21.25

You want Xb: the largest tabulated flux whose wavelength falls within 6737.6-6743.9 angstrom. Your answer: 20.77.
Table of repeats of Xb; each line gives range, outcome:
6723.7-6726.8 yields 18.68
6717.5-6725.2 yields 18.09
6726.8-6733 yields 21.62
